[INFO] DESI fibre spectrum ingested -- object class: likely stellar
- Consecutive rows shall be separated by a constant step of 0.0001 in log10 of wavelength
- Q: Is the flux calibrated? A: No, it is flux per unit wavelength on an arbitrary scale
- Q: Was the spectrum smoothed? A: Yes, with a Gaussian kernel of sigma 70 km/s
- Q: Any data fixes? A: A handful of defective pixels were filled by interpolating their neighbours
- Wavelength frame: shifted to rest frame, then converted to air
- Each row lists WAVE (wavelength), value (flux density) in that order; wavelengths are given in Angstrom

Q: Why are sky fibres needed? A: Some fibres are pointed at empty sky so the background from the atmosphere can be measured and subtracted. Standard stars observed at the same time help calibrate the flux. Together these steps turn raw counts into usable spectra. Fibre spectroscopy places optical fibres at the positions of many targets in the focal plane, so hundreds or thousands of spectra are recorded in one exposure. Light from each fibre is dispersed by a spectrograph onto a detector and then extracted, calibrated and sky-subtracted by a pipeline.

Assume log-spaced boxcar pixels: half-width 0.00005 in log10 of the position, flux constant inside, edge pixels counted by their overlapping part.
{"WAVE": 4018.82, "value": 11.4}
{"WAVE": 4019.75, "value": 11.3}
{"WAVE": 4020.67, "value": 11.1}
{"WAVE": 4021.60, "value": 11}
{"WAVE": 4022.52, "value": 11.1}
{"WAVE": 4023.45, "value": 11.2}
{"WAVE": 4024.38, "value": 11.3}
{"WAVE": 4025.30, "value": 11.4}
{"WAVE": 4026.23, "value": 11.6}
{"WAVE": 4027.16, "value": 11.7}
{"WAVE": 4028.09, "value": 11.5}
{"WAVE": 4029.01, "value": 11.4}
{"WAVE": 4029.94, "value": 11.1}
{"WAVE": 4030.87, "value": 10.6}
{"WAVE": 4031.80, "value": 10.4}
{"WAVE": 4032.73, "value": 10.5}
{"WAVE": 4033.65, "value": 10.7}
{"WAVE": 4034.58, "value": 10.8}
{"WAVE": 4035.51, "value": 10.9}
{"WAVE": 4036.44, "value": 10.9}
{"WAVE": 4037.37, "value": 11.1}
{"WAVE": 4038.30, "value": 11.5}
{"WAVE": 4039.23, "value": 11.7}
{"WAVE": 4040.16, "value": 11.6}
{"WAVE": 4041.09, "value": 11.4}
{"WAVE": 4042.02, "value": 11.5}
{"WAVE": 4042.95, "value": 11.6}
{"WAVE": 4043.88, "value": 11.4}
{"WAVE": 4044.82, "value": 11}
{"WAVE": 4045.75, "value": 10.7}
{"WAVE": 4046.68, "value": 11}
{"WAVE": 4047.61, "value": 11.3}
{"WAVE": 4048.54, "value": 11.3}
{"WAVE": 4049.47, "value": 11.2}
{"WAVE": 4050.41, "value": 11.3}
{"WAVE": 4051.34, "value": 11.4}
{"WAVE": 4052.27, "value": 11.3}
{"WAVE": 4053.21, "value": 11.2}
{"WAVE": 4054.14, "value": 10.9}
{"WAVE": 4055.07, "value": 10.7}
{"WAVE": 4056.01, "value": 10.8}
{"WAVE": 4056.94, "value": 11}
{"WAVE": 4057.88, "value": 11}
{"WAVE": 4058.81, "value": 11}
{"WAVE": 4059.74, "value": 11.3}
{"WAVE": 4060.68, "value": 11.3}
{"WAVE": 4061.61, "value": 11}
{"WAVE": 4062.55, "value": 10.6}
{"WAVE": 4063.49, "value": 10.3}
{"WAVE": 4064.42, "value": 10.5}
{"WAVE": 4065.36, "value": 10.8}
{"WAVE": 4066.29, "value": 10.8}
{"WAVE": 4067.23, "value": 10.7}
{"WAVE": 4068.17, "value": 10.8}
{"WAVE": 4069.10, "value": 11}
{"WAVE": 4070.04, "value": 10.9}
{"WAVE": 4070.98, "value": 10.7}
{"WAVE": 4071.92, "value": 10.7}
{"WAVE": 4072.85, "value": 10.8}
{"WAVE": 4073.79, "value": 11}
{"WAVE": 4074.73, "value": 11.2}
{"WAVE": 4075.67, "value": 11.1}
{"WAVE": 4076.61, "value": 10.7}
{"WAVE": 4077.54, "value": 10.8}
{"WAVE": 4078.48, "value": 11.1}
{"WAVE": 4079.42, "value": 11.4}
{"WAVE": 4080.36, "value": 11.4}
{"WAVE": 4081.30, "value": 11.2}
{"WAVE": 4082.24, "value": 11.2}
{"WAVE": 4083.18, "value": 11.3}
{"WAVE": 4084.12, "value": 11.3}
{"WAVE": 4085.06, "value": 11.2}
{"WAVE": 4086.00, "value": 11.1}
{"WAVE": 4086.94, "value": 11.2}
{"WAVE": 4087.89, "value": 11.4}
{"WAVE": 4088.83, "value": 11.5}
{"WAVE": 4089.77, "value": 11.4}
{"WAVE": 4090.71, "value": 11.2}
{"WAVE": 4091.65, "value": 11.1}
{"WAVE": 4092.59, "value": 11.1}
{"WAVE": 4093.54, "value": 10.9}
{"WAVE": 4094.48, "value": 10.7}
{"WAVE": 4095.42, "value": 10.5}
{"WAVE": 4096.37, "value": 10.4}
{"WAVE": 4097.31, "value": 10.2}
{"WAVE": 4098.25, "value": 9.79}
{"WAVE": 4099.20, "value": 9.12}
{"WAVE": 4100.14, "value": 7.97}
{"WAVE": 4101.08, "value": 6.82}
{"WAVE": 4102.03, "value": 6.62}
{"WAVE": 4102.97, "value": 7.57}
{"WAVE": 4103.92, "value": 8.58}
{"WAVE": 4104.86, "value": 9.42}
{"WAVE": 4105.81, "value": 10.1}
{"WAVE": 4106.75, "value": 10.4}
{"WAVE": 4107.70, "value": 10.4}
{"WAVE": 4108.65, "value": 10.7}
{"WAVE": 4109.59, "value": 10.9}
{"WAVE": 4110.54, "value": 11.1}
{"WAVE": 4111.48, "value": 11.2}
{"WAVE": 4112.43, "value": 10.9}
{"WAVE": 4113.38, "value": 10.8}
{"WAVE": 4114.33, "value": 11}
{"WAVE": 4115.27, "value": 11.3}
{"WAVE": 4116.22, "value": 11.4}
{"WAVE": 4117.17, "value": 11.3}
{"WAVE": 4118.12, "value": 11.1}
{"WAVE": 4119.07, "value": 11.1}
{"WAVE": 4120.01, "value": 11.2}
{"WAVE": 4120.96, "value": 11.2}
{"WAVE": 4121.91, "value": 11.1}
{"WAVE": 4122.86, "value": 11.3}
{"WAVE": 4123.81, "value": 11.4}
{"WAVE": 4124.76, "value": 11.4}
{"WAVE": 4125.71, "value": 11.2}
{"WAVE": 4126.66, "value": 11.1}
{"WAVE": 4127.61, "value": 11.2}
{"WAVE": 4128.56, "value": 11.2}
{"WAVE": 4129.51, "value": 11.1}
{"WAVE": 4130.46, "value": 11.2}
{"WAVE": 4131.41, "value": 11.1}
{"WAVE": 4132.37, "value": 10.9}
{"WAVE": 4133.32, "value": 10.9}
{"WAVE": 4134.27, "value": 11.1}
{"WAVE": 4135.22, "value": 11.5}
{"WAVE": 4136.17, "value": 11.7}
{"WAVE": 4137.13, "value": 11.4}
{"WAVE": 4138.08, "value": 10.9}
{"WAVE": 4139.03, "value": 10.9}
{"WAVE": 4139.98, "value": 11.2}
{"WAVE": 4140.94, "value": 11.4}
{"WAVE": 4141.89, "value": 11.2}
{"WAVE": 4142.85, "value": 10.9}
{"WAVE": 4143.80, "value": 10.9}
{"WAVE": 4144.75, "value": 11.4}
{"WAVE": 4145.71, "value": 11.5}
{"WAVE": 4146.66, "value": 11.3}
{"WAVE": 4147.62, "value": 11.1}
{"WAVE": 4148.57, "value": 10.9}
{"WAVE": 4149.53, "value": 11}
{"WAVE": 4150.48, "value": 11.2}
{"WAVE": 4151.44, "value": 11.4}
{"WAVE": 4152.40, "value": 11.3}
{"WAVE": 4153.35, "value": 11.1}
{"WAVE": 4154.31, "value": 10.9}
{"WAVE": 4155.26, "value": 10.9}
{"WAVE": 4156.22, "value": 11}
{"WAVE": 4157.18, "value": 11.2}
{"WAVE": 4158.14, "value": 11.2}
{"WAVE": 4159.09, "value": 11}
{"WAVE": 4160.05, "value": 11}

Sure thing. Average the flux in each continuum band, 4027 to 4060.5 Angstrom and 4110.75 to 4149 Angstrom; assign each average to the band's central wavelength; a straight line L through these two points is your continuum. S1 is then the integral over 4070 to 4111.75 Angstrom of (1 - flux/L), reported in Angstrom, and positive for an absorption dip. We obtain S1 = 2.6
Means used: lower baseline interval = 11.1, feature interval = 10.5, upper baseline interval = 11.2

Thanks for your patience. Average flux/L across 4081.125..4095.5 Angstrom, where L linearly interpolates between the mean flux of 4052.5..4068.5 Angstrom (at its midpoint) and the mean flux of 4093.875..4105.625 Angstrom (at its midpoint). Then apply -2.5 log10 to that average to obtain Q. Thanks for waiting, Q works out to -0.17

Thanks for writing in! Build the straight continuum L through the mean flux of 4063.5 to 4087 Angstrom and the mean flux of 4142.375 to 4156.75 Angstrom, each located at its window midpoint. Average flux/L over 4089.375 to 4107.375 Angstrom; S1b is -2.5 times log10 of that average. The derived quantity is 0.14 mag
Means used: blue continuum 11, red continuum 11.1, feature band 9.68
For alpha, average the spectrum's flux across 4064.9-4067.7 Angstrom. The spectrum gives 10.8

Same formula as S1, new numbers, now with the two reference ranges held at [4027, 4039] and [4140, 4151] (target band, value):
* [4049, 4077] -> 0.29 Angstrom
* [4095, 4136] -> 2.31 Angstrom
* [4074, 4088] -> -0.12 Angstrom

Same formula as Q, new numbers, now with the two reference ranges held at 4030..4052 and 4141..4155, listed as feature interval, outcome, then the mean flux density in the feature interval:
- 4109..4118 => 0.005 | 11.1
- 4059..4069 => 0.030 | 10.8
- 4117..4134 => -0.001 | 11.2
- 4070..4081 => 0.014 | 11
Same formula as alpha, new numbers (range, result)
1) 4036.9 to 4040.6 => 11.5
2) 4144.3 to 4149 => 11.2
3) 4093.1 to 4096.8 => 10.6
